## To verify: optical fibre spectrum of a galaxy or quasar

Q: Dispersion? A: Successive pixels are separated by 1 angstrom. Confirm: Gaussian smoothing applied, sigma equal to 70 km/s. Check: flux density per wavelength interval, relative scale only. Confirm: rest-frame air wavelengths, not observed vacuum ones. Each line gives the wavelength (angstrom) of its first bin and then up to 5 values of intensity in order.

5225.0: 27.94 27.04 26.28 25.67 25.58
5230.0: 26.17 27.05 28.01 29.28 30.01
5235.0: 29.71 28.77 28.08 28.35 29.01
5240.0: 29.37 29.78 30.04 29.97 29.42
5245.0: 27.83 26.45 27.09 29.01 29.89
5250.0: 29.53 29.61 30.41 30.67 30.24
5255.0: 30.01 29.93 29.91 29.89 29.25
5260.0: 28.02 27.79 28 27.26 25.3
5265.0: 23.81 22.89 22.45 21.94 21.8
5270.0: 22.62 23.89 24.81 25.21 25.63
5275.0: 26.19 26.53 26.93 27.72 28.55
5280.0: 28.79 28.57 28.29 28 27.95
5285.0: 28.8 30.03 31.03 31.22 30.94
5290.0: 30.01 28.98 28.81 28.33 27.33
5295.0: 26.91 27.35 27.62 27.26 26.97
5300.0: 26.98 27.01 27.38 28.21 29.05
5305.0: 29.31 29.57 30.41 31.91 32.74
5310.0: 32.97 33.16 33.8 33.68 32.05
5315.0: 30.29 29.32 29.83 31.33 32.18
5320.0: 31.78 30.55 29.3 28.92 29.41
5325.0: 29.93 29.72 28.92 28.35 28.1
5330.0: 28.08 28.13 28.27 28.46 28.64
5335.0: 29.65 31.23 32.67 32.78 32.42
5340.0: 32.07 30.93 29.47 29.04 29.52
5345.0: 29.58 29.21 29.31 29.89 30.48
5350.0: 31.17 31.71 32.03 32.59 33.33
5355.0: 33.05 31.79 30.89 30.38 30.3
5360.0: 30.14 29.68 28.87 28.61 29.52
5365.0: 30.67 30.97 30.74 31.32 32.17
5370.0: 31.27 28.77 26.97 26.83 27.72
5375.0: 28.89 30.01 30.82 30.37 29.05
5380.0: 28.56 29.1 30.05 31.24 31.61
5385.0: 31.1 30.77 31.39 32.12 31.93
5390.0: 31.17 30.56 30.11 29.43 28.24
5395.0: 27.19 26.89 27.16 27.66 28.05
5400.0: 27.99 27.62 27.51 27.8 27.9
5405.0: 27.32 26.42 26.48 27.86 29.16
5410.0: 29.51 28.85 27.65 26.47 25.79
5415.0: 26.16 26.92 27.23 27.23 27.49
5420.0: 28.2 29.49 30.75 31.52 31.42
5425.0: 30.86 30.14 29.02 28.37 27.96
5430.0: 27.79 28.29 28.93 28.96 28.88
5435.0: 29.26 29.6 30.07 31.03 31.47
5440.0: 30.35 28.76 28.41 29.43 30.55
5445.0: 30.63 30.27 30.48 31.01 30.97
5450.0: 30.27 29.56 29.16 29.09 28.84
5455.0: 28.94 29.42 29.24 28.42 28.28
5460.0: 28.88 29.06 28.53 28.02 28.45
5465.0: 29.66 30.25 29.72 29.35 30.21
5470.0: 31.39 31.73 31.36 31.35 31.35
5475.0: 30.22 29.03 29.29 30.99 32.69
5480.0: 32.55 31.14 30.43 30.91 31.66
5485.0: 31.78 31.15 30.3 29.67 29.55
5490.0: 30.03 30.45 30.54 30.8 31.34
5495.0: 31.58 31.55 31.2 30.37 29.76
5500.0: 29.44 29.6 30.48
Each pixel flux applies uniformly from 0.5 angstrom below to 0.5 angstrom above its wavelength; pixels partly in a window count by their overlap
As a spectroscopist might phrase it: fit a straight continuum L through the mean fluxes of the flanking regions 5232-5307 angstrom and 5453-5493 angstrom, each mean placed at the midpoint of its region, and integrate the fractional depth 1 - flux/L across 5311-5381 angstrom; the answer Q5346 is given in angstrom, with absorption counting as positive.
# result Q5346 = -3.6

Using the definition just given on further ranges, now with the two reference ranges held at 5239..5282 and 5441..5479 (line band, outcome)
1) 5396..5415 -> 1.0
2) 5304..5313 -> -1.2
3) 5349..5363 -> -1.2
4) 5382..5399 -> -0.5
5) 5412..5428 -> 0.4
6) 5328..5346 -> -1.0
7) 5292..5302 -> 0.2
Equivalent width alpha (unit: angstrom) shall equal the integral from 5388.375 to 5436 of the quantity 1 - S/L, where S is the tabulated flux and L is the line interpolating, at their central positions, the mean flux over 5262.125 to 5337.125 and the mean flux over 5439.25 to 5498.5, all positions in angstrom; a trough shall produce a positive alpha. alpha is 1.8 angstrom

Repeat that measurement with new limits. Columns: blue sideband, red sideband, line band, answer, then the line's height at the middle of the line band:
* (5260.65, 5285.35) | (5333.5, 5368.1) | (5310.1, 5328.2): -1.3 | 28.8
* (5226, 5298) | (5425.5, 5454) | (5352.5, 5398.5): -1.7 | 28.9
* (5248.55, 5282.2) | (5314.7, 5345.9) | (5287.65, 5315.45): -0.9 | 28.7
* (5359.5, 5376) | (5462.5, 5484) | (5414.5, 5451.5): 0.9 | 30.2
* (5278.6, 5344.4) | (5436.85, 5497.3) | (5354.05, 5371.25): -0.4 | 29.9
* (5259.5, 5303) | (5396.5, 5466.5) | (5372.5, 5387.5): -0.9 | 28.2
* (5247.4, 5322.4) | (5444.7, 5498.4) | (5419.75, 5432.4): 0.2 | 29.8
